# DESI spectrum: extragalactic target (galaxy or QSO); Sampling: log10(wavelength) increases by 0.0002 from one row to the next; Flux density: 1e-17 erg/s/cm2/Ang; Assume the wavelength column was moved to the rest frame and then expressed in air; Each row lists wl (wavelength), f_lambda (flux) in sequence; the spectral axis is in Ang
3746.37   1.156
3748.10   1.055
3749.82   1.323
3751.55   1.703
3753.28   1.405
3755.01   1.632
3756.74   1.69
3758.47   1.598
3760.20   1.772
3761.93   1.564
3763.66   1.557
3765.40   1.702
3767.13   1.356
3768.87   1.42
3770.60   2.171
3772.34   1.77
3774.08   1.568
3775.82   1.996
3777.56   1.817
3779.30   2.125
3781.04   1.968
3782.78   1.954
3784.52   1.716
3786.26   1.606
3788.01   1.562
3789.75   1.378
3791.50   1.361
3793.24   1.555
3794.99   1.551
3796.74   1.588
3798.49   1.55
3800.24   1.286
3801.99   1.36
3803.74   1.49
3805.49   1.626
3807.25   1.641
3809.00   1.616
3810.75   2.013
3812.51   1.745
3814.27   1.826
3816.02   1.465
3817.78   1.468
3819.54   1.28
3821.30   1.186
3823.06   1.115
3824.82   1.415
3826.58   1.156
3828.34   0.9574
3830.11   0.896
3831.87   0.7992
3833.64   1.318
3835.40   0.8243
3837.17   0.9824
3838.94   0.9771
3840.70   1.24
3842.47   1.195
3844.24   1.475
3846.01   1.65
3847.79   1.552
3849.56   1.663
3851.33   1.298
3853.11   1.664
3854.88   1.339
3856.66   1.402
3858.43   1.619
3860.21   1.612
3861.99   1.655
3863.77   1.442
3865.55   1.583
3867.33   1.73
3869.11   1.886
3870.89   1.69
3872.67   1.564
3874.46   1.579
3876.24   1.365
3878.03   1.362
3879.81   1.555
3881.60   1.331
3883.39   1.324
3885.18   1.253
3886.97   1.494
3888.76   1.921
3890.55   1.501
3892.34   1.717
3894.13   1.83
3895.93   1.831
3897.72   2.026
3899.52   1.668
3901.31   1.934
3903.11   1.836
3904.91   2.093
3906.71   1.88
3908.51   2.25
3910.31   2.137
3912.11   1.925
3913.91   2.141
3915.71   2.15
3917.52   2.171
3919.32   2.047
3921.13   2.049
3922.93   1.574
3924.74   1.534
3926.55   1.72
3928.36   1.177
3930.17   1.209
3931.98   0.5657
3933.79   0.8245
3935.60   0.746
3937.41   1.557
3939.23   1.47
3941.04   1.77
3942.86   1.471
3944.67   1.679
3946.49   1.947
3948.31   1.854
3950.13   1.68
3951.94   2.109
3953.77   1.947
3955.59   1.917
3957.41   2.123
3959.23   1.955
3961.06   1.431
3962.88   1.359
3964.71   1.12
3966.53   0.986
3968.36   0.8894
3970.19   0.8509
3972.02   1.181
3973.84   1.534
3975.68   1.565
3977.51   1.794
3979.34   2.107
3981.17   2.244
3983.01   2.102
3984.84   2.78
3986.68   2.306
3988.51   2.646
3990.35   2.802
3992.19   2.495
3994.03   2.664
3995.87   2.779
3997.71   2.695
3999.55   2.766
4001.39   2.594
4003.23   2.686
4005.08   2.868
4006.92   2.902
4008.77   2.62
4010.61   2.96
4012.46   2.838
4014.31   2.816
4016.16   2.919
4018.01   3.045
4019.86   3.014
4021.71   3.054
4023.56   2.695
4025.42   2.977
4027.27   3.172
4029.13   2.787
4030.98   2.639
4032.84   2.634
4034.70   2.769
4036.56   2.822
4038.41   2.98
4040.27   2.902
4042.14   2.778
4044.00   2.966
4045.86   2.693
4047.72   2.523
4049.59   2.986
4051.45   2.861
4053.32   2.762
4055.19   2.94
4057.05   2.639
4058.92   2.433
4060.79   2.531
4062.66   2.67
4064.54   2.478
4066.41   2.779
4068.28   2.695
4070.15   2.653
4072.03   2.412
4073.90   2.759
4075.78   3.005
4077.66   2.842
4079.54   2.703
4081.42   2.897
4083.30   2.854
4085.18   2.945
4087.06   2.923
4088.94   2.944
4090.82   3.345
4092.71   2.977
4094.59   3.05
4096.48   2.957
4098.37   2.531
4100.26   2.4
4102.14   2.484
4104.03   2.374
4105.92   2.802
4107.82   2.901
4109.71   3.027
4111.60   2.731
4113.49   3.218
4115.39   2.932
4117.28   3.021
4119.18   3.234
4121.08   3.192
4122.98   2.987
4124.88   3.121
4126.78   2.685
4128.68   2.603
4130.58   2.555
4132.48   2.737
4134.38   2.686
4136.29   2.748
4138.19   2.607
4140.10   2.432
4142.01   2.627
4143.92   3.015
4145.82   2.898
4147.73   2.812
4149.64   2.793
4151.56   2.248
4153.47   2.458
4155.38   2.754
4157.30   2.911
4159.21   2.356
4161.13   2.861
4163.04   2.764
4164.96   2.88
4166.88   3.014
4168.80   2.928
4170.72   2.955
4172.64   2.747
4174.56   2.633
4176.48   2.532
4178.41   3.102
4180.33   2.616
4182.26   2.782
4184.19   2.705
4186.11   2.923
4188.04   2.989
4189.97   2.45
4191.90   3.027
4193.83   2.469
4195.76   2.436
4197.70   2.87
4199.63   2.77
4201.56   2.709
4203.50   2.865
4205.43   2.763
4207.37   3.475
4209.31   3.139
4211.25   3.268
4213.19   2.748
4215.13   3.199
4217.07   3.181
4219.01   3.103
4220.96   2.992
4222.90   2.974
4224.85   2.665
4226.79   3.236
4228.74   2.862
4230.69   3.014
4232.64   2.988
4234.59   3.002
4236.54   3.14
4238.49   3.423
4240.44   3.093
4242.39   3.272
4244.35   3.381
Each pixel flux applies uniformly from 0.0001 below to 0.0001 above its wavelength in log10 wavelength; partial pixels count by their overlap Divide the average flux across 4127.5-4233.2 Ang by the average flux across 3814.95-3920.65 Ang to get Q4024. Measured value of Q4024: 1.81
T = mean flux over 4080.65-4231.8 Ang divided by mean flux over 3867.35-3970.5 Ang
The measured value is 1.7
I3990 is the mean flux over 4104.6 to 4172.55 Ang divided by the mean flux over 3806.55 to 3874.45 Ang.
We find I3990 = 1.98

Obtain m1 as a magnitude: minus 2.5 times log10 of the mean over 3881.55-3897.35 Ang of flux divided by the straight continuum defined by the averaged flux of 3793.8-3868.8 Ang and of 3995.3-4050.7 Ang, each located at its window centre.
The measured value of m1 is 0.15 mag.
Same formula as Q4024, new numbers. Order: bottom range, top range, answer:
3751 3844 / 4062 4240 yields 1.90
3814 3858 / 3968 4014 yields 1.82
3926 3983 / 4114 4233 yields 1.87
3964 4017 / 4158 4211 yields 1.24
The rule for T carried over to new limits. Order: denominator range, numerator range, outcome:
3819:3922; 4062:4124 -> 1.82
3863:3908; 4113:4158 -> 1.68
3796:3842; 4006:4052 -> 2.14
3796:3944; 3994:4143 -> 1.83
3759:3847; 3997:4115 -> 1.88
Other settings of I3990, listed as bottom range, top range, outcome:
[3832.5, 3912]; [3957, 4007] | 1.31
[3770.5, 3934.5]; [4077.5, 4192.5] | 1.79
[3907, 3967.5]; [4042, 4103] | 1.67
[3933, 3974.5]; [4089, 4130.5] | 1.92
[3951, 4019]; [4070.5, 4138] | 1.29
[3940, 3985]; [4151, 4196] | 1.63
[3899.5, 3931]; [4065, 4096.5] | 1.53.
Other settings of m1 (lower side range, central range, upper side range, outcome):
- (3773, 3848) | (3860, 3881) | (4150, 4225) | 0.06 mag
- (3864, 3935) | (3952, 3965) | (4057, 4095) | 0.17 mag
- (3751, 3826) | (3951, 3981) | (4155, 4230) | 0.34 mag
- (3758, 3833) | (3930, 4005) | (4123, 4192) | 0.15 mag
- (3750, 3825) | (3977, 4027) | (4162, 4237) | -0.18 mag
